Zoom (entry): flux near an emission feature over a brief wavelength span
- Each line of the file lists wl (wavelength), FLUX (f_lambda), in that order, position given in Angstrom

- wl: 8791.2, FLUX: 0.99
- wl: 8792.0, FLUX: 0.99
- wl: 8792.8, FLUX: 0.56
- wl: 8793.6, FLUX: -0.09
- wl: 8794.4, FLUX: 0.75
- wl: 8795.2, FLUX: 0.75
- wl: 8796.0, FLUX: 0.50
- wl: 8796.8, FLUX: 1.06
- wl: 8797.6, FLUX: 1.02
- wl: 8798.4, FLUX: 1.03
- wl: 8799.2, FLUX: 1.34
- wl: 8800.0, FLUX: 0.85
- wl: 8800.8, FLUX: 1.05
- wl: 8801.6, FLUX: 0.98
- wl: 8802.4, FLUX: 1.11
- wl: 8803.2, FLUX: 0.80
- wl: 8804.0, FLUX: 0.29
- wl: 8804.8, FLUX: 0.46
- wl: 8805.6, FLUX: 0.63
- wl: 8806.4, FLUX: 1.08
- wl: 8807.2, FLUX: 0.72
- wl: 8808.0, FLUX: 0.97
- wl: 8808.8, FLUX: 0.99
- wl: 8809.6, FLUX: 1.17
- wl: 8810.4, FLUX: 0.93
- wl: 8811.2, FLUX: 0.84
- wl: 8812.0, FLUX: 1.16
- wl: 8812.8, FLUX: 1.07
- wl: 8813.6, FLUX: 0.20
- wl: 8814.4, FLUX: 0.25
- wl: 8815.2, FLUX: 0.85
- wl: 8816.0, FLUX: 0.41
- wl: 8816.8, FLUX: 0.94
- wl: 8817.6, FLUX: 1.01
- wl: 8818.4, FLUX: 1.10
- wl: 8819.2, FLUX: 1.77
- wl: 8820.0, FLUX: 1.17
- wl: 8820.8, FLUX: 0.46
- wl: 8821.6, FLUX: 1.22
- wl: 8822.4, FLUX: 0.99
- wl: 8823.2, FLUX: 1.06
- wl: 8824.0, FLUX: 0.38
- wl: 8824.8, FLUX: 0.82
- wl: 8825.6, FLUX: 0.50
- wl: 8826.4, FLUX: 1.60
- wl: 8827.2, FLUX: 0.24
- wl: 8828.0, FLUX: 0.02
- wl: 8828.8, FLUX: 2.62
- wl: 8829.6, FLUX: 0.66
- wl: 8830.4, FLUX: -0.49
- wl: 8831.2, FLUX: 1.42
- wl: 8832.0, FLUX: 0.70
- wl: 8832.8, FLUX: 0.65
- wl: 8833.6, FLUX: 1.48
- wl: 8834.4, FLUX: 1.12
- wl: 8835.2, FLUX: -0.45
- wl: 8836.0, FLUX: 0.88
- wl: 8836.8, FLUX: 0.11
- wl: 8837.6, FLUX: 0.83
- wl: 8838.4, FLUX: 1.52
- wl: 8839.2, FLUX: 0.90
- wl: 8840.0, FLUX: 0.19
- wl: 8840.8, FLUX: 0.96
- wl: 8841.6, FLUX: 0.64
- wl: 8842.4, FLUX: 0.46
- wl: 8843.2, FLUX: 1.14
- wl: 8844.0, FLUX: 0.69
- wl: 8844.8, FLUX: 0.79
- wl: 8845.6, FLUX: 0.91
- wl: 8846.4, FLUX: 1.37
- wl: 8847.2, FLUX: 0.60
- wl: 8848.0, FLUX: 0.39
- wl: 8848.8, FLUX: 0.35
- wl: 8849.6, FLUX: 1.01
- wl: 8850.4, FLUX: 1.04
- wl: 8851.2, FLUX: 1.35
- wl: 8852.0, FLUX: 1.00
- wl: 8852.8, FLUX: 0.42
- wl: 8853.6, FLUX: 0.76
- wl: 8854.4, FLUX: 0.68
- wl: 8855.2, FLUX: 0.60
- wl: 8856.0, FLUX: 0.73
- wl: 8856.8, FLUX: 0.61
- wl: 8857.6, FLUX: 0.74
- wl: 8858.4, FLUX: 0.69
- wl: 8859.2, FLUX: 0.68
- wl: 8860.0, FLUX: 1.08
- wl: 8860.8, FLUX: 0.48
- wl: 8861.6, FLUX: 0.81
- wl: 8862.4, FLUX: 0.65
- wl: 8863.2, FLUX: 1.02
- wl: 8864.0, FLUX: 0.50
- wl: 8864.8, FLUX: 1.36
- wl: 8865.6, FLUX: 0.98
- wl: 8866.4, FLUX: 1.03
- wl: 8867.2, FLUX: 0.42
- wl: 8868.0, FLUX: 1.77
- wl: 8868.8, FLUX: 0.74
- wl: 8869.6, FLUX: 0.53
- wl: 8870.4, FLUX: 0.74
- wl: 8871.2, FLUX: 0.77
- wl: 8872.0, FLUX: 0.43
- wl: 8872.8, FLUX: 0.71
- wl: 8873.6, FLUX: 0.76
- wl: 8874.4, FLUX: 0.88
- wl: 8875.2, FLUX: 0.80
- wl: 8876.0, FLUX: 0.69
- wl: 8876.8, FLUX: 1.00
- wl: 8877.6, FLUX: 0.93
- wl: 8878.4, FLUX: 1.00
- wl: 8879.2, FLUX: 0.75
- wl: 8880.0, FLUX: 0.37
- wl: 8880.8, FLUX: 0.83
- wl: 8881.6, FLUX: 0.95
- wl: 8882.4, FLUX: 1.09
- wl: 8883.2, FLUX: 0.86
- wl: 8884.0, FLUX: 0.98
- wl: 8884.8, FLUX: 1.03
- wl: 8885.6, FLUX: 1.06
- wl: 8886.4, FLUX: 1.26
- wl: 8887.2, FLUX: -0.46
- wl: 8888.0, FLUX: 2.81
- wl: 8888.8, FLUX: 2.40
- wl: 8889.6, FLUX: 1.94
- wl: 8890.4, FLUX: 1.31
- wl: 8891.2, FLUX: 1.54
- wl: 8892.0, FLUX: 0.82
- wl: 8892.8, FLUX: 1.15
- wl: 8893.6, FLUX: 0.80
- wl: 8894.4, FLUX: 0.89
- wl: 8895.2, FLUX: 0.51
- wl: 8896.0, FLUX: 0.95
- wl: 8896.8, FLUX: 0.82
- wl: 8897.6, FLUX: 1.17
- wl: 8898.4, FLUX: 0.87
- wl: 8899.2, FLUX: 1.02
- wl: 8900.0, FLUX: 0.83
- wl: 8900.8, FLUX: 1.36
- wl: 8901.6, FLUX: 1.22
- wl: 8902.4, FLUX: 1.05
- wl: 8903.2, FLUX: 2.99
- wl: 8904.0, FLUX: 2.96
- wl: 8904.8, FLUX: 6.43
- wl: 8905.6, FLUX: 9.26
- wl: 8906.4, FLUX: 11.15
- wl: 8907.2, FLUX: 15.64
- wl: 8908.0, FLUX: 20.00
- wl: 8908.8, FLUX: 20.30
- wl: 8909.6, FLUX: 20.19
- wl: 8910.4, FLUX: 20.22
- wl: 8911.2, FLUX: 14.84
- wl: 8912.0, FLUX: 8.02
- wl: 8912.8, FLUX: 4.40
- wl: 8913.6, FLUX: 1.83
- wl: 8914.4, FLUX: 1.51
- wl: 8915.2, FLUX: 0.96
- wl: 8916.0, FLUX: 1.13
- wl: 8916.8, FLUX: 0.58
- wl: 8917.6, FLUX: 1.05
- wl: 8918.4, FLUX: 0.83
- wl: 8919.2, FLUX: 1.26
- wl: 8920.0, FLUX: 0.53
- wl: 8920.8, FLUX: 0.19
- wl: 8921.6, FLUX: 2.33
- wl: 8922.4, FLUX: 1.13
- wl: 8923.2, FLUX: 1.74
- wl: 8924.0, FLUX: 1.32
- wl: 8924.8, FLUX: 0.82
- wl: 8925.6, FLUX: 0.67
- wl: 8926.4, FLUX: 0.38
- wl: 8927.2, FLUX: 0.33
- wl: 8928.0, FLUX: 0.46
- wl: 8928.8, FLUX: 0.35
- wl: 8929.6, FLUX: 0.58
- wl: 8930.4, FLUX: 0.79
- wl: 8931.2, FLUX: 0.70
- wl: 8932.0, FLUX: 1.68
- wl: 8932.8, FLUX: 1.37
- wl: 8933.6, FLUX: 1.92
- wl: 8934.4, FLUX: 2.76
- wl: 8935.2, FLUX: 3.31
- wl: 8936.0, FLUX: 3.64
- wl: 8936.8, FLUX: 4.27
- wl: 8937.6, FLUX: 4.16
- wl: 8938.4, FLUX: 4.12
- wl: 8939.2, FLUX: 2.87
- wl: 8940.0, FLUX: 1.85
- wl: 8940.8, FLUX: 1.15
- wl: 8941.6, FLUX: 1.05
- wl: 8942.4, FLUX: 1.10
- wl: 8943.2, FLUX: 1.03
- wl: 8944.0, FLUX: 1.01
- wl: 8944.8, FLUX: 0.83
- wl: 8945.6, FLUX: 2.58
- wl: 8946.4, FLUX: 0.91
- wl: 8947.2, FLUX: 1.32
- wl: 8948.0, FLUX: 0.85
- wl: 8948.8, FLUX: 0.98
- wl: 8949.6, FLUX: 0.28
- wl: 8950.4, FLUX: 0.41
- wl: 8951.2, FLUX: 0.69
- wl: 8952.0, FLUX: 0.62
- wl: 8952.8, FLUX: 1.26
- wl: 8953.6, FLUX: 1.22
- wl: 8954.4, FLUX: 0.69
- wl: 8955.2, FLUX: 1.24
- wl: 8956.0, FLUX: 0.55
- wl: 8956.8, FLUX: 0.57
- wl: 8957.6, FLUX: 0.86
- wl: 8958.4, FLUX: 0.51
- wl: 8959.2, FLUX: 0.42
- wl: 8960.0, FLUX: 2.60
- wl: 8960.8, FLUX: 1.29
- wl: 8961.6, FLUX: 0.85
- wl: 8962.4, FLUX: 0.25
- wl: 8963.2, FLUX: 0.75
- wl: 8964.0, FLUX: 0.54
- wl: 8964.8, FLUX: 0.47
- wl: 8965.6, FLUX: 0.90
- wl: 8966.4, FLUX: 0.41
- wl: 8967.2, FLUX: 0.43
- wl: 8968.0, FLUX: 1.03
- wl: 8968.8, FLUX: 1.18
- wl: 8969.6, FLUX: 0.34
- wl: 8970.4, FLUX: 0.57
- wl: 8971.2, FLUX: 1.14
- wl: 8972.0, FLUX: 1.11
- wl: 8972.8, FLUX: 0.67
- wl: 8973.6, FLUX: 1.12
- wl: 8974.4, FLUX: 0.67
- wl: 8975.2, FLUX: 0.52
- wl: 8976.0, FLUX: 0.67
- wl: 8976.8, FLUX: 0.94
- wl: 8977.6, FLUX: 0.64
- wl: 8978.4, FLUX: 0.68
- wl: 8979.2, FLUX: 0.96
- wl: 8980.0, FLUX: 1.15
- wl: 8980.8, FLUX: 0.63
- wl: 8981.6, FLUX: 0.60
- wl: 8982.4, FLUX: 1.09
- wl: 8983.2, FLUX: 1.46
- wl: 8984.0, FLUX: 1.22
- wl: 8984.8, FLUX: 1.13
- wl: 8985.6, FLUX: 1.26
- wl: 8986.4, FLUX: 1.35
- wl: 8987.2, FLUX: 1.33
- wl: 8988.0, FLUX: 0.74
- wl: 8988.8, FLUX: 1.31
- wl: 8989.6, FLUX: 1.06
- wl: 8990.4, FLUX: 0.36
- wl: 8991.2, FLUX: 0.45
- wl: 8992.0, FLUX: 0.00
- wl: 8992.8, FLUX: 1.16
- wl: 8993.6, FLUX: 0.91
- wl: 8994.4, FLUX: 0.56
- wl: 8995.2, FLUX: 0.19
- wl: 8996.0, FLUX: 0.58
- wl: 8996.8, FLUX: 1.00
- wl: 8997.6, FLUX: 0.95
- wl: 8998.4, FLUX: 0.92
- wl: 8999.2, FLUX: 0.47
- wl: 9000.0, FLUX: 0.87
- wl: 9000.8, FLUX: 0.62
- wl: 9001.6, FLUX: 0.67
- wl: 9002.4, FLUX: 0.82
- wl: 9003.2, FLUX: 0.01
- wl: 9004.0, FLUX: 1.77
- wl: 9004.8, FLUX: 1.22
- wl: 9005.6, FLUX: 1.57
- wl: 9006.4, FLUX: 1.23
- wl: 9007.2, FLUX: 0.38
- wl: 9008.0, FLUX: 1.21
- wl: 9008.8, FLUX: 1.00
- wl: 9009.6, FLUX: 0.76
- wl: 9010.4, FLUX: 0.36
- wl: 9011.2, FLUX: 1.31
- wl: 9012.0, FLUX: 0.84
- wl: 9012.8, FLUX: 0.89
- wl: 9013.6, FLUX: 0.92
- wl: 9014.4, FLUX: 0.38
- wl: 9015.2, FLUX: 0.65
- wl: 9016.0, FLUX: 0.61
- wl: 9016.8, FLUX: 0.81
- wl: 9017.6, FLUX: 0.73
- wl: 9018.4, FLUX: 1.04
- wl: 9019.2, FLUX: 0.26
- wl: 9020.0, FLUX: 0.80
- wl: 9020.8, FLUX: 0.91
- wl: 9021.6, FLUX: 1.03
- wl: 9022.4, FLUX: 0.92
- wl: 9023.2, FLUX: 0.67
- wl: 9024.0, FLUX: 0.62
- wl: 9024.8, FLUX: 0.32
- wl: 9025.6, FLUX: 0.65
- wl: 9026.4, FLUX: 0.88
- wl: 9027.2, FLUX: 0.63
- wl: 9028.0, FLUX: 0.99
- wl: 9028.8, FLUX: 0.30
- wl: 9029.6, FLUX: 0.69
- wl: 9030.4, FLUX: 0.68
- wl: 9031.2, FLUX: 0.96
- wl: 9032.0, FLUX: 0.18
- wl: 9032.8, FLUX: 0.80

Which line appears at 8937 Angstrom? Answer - [N II]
